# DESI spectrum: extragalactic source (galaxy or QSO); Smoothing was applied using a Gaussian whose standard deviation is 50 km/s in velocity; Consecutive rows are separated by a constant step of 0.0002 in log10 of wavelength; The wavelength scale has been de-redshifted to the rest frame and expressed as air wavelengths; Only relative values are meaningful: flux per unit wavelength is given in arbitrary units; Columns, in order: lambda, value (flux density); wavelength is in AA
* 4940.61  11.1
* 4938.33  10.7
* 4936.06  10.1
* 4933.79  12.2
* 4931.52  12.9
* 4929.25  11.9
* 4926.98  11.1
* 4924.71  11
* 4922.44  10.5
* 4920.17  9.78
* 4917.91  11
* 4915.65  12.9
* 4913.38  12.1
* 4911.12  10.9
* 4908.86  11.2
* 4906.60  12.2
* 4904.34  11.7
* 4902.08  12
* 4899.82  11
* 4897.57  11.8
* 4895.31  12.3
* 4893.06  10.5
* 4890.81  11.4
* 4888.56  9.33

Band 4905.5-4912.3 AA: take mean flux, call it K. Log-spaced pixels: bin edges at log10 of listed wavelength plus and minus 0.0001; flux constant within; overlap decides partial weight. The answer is 11.4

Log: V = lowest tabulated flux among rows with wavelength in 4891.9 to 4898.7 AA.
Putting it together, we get 10.5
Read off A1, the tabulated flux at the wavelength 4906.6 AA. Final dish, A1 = 12.2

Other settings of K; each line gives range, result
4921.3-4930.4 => 11.1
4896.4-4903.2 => 11.6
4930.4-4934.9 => 12.6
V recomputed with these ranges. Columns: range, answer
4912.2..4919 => 11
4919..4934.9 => 9.78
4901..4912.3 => 10.9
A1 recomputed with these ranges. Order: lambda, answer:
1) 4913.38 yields 12.1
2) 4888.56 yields 9.33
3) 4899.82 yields 11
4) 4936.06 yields 10.1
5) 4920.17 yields 9.78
